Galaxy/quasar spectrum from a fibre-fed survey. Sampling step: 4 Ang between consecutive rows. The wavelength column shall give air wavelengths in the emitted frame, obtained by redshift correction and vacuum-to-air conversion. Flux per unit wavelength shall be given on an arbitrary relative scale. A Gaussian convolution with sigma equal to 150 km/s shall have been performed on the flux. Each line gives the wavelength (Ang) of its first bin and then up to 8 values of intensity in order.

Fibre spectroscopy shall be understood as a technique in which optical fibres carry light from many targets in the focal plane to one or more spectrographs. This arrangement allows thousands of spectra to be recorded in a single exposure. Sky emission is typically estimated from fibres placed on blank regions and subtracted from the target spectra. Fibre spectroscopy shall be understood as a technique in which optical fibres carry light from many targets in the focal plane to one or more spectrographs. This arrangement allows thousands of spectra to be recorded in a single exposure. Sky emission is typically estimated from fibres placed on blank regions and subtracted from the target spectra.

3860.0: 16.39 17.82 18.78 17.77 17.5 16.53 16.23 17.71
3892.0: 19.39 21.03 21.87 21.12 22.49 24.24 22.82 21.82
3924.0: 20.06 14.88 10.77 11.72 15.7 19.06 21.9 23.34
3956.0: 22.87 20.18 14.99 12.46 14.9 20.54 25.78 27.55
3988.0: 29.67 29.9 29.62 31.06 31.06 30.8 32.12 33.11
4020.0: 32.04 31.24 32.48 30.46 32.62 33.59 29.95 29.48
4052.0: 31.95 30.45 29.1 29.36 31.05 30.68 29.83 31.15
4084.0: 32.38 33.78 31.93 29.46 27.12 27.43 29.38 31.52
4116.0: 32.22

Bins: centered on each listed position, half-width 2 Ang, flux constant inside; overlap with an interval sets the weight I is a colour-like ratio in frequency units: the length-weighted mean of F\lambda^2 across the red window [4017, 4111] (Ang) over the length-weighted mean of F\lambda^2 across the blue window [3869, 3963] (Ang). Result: 1.73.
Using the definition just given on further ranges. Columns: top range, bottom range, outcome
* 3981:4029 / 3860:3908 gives 1.74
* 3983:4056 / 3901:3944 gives 1.75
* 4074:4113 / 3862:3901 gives 1.84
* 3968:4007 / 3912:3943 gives 1.55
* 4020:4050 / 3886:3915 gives 1.59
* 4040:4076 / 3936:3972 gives 1.76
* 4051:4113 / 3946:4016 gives 1.28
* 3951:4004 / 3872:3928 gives 1.23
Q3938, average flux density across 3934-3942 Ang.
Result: 13.7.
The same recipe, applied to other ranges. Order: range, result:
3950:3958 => 23.1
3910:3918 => 23.5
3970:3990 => 23.7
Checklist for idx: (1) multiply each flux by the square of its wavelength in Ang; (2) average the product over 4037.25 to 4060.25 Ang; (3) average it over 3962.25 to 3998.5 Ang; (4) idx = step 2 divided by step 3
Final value 1.39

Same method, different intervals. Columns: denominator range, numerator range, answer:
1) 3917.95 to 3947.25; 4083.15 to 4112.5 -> 1.99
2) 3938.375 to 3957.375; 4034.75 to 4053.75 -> 1.60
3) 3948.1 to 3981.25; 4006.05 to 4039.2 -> 1.70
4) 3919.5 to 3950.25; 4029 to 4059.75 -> 1.96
